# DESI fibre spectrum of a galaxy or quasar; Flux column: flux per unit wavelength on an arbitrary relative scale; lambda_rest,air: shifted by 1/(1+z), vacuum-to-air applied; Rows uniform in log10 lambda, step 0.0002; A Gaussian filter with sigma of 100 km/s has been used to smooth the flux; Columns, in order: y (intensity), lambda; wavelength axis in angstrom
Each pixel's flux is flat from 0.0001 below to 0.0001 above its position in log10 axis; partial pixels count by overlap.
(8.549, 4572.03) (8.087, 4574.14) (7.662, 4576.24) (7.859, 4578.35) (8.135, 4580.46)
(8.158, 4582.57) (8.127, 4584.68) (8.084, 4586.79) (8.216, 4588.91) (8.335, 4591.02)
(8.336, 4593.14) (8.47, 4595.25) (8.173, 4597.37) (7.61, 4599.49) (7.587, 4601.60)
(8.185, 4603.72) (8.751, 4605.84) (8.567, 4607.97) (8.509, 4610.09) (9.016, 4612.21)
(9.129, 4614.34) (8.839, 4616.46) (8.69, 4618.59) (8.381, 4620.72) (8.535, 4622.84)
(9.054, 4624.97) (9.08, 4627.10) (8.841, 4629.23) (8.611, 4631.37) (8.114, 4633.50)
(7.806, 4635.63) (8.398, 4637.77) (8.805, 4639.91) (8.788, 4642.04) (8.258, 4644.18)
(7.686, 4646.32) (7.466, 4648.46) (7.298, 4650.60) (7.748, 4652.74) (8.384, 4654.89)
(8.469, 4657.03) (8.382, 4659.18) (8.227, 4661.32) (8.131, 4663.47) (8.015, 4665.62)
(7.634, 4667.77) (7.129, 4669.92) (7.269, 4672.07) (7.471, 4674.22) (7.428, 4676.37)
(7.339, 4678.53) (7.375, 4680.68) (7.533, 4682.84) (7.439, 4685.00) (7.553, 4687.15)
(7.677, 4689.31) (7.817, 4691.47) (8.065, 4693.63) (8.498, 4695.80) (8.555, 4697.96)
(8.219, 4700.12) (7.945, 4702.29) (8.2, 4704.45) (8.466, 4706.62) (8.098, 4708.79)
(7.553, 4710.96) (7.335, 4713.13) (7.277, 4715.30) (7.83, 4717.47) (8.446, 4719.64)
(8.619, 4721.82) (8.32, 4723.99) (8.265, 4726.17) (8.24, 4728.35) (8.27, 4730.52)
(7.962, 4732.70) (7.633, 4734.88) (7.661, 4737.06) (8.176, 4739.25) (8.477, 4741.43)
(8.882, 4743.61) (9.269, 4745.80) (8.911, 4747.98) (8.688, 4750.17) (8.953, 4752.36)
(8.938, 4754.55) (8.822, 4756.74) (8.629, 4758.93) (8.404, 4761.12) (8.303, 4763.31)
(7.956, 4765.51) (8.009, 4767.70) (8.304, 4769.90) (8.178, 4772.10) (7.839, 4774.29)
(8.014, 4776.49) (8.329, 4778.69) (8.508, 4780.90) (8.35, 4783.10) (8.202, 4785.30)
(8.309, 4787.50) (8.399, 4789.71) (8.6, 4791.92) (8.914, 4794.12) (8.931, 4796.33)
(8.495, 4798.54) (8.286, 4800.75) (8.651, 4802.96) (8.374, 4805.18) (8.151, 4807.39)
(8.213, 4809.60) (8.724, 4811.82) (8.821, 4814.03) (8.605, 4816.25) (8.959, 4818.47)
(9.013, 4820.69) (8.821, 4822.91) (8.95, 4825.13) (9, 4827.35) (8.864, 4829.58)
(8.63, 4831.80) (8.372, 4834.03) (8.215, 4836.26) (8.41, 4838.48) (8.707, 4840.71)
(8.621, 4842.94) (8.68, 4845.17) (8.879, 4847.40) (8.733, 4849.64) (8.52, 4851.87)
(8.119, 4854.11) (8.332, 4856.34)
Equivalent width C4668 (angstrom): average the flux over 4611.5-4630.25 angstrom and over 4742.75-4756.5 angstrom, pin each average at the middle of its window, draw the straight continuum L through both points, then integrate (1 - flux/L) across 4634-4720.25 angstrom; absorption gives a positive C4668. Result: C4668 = 9.52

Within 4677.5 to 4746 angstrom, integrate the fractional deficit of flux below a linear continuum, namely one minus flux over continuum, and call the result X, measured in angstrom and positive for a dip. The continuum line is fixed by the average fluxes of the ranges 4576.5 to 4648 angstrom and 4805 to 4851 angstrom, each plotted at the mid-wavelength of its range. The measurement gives 4.0 angstrom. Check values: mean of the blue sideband 8.38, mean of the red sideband 8.66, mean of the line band 8.02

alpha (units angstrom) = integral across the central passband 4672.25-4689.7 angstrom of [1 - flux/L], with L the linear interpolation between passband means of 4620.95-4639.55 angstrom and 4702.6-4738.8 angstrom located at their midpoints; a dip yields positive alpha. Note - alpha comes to 1.7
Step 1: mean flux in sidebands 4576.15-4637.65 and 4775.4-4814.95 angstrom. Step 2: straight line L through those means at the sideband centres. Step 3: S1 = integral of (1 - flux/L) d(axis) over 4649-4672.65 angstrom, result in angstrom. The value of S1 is 1.5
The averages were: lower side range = 8.39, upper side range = 8.46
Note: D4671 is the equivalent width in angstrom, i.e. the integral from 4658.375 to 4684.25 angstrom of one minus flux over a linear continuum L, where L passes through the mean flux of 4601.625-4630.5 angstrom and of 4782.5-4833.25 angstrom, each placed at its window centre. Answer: 3.0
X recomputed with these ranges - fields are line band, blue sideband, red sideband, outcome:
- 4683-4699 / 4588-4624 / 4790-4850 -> 1.13 angstrom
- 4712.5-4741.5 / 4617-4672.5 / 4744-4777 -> 1.32 angstrom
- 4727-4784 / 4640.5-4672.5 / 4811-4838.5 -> 0.27 angstrom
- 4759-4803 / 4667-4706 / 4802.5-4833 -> 0.43 angstrom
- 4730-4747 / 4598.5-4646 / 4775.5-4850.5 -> 0.51 angstrom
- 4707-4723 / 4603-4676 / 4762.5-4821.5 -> 0.84 angstrom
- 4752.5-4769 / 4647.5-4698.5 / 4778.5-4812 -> -0.40 angstrom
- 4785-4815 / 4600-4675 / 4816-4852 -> 0.42 angstrom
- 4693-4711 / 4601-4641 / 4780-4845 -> 0.78 angstrom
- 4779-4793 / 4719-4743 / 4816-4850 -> 0.14 angstrom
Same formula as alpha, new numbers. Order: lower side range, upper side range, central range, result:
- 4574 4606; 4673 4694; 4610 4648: -3.37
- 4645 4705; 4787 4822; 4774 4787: 0.33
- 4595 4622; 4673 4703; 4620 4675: -0.19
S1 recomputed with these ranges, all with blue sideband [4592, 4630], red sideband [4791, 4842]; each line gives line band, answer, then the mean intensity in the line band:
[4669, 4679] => 1.4 angstrom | 7.33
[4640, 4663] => 1.2 angstrom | 8.1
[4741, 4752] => -0.3 angstrom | 8.87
